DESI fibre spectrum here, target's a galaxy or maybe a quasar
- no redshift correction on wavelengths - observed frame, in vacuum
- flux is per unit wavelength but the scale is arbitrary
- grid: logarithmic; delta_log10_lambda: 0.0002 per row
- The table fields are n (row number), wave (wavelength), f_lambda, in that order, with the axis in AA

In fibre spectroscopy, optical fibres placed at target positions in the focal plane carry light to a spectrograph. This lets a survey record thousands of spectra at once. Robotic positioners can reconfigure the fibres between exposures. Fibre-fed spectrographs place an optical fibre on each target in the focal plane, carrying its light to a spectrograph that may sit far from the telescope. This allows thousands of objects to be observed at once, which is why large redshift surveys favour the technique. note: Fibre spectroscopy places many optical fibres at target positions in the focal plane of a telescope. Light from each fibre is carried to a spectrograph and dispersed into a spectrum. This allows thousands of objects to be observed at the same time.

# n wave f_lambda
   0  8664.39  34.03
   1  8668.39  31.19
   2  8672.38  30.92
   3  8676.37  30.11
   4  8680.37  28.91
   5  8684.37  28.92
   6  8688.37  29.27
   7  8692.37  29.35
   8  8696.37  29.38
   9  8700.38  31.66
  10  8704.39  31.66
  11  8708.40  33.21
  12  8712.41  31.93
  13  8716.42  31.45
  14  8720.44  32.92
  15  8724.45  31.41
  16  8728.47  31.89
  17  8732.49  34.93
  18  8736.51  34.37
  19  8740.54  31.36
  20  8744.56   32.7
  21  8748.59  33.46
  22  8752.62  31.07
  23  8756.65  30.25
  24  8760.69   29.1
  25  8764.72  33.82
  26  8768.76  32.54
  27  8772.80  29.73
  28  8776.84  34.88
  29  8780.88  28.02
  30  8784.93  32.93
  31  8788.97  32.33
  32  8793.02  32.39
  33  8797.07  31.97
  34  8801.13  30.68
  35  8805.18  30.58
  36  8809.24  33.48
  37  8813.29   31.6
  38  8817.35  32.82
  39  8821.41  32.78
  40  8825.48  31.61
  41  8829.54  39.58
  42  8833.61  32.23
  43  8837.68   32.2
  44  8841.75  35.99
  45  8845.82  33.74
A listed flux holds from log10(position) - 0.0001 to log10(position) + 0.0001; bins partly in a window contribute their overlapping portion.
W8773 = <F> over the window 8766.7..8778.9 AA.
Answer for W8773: 32.4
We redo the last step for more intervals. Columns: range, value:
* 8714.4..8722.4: 32.2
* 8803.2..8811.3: 32.1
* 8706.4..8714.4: 32.6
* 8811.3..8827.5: 32.2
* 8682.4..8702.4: 29.7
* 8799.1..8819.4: 31.8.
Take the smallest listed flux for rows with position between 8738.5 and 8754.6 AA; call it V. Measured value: 31.07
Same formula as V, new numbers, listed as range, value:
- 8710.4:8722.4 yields 31.45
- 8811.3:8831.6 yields 31.6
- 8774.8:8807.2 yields 28.02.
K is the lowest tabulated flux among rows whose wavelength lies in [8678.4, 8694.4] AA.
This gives 28.91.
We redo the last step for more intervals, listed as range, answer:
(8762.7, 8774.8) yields 29.73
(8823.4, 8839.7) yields 31.61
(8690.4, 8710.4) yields 29.35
